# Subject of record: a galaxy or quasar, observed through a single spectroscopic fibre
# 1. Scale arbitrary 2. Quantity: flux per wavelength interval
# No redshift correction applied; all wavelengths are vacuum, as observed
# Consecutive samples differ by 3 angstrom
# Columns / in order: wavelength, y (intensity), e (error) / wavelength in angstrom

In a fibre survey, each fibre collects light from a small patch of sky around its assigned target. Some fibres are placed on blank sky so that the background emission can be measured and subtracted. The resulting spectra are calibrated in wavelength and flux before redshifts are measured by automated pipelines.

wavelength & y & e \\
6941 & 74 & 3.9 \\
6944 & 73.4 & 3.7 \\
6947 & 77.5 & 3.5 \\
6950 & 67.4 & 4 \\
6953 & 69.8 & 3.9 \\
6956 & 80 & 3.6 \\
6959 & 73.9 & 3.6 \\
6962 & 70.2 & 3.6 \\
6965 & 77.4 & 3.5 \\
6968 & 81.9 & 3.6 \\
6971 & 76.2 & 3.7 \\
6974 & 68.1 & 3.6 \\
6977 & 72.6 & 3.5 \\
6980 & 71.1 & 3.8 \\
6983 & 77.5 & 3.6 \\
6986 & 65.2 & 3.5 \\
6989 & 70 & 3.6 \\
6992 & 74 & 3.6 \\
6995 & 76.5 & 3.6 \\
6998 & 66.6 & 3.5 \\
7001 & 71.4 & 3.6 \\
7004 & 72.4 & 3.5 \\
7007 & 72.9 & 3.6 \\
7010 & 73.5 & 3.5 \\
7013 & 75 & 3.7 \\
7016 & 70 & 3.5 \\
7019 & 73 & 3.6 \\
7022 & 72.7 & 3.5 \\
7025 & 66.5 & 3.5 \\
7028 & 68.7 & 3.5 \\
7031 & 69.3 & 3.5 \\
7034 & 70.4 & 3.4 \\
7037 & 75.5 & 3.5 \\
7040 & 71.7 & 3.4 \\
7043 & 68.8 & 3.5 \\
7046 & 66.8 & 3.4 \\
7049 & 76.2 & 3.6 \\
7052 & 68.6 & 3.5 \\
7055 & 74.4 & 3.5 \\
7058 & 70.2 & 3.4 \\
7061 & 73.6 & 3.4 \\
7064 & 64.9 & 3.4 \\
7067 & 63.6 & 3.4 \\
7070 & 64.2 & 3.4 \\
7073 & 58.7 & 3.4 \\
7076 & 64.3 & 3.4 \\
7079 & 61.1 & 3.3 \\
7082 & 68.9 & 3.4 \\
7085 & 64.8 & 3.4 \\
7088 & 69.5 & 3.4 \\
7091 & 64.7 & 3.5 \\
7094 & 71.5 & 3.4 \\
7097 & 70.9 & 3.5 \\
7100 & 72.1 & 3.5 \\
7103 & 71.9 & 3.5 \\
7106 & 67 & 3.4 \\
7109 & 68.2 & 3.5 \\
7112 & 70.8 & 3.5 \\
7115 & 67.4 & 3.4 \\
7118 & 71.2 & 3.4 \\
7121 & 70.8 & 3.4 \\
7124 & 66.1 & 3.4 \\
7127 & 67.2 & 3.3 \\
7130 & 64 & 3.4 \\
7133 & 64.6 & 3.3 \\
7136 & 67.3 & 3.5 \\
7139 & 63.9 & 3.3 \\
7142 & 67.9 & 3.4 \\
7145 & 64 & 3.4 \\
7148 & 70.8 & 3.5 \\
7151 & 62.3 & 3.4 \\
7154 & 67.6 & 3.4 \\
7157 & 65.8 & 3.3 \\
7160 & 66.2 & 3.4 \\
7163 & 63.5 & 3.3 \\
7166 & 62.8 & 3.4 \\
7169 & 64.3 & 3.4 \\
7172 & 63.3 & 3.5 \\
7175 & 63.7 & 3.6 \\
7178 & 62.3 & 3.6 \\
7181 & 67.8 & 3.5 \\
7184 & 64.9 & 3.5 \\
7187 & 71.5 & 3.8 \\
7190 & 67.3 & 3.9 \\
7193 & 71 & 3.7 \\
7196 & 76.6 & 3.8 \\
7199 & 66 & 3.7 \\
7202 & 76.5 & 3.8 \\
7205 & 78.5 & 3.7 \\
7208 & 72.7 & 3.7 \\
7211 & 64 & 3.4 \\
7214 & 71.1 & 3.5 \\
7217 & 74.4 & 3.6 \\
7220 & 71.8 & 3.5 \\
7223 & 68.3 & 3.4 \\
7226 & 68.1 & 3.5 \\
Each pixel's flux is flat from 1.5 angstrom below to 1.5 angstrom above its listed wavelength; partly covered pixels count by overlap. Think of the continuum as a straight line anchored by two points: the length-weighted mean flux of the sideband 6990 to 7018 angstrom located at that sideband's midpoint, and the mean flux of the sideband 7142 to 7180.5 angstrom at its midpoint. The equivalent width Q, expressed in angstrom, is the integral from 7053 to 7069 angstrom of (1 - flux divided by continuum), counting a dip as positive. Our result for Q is 0.1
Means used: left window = 72.4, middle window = 69.2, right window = 64.9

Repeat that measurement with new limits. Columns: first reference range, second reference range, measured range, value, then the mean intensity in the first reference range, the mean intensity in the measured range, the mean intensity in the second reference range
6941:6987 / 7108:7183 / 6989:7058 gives -0.4 angstrom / 73.6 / 71.5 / 66.1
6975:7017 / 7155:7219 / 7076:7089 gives 0.9 angstrom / 72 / 65.7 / 68.3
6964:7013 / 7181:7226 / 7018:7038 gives 0.5 angstrom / 73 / 70.7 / 70.8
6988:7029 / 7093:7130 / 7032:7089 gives 1.9 angstrom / 71.7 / 68.2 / 69.3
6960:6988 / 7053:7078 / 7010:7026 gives -0.4 angstrom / 73.3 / 71.8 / 66.7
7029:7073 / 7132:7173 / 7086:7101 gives -0.4 angstrom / 69.5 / 69.5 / 65.3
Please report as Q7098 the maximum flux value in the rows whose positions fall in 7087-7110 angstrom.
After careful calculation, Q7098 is 72.1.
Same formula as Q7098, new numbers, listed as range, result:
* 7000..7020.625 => 75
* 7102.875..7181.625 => 71.9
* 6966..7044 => 81.9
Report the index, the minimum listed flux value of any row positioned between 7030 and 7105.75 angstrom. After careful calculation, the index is 58.7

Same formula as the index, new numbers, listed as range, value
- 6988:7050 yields 66.5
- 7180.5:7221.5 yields 64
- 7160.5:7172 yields 62.8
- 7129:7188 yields 62.3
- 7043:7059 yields 66.8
